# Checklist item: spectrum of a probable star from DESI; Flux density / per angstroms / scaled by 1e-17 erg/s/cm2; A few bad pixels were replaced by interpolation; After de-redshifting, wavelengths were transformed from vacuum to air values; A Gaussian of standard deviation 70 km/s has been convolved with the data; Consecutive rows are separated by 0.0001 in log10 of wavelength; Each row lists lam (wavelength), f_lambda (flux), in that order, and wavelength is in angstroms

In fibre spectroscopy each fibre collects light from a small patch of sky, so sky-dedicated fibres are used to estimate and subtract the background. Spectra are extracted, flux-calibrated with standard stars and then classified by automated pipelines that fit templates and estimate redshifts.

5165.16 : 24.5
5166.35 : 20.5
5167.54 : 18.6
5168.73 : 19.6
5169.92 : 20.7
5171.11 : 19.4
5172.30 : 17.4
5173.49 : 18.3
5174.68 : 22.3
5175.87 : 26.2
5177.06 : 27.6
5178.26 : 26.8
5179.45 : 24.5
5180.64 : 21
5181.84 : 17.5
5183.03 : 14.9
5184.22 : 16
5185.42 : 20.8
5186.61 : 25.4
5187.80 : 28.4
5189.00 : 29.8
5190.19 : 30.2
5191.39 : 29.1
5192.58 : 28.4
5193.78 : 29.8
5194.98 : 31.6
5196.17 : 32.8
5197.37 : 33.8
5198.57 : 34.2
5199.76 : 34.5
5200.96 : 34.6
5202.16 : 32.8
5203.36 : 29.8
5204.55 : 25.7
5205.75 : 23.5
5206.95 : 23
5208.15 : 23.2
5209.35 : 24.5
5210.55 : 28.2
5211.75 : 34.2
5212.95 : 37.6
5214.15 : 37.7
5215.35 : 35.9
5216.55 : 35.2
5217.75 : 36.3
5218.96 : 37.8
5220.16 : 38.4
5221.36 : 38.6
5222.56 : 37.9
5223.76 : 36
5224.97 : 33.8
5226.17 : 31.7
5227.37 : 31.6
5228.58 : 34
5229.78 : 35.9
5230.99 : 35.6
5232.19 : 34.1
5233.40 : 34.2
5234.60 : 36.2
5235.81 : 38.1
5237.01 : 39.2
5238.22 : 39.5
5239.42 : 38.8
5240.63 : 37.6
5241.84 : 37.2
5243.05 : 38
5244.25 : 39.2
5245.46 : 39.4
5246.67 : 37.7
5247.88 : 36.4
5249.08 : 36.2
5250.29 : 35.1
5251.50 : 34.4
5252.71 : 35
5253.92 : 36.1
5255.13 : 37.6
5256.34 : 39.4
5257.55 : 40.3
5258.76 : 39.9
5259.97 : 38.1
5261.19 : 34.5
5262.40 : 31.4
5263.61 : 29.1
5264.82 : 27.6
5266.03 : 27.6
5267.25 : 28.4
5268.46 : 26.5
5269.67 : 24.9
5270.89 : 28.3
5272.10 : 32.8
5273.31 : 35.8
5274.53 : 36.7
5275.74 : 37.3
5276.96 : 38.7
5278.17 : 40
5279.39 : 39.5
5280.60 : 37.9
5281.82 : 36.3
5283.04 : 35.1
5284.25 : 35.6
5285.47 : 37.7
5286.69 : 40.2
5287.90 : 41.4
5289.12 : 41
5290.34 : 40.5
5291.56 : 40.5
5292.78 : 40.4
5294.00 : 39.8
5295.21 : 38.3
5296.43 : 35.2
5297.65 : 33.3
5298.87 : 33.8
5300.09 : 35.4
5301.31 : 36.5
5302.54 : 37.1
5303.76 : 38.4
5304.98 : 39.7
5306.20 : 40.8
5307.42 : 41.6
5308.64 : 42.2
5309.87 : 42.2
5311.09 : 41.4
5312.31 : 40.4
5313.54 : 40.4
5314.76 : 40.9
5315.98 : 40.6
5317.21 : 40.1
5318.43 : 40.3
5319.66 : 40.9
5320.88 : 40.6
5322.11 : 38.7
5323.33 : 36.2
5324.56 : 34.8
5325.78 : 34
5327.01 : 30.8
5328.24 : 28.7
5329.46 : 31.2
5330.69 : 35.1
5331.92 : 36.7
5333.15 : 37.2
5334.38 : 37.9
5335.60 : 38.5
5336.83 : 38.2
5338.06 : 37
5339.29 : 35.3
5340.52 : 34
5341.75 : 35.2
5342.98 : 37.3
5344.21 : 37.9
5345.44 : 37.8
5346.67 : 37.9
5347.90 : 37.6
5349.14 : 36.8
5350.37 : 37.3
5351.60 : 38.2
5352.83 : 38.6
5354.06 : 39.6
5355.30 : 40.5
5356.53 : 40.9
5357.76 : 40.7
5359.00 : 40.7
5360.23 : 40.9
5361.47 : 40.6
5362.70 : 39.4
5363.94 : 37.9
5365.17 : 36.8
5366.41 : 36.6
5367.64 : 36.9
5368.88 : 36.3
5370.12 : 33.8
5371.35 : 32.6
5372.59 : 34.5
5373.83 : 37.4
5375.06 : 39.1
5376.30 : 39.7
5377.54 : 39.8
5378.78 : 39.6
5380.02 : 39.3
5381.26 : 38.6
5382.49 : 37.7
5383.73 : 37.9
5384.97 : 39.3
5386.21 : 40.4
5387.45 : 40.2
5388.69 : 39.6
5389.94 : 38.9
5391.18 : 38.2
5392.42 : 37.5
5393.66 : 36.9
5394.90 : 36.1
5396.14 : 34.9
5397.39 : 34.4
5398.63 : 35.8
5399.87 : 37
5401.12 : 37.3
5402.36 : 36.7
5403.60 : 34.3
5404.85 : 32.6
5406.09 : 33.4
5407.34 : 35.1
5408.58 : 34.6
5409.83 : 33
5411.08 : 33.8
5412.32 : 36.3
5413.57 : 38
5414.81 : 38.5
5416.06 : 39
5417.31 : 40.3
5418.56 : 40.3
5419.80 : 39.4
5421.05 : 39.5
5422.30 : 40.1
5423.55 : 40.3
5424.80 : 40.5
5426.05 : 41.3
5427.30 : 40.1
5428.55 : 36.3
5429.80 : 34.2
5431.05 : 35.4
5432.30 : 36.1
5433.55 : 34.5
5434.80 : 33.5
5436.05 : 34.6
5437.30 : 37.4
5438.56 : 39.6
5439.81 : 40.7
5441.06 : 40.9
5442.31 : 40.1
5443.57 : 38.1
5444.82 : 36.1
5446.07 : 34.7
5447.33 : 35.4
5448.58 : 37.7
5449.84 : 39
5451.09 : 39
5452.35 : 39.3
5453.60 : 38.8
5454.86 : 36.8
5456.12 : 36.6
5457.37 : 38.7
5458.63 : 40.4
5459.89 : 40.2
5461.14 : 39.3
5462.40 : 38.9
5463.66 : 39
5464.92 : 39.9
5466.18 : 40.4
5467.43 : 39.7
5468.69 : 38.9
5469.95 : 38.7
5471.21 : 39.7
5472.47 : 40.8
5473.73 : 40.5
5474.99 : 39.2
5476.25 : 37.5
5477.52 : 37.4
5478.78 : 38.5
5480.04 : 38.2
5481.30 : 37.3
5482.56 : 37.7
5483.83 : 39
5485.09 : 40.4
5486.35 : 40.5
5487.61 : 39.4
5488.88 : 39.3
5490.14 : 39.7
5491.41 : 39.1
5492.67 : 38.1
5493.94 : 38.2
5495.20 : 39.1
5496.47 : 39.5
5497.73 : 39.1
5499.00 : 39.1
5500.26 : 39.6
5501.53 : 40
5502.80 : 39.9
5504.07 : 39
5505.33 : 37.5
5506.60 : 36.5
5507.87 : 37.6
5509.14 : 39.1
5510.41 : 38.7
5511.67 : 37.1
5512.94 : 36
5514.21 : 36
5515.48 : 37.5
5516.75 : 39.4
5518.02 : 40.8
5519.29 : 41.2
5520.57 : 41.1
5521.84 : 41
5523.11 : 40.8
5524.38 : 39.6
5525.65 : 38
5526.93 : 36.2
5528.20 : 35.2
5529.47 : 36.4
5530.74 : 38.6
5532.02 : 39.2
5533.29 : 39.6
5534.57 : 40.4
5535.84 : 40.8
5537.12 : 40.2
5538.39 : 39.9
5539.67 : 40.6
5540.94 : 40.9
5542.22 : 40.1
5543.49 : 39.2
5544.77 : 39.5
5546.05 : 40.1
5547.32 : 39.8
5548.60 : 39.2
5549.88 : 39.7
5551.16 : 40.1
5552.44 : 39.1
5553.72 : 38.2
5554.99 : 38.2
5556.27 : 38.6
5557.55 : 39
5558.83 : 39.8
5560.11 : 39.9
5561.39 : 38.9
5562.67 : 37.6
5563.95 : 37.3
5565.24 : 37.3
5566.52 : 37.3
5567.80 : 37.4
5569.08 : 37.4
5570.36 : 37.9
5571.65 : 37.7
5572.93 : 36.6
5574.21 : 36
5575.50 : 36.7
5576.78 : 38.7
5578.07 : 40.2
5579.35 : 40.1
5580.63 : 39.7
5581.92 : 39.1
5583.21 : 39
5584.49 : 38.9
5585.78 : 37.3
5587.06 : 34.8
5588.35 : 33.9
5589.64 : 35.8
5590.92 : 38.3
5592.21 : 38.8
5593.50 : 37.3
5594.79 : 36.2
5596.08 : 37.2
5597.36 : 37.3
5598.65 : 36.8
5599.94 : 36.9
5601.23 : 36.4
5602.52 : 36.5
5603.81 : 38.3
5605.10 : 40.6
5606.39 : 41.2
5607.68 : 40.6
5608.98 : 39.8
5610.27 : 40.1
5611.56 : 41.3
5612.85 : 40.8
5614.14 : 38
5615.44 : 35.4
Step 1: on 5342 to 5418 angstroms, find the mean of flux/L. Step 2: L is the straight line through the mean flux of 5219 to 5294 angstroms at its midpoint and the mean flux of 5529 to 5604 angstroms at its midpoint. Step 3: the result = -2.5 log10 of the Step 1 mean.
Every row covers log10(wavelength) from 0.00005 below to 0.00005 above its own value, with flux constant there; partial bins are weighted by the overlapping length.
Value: -0.02 mag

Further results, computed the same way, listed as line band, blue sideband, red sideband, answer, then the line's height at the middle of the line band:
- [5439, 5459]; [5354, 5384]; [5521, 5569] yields 0.01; 38.6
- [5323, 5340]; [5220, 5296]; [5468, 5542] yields 0.06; 37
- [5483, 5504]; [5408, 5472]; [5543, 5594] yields -0.03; 38.2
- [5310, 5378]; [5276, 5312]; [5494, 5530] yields 0.03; 38.6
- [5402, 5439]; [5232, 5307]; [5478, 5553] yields 0.03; 38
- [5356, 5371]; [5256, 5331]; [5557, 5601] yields -0.04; 36.9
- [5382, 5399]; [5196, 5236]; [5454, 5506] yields -0.02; 37.1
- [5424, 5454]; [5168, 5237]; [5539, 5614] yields -0.07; 35.2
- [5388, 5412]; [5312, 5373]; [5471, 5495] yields 0.07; 38.1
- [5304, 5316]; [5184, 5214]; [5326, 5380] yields -0.17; 35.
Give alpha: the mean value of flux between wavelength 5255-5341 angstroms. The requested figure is 36.7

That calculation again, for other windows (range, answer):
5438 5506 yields 38.9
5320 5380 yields 37.2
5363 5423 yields 37.2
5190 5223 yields 32.1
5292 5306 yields 37.2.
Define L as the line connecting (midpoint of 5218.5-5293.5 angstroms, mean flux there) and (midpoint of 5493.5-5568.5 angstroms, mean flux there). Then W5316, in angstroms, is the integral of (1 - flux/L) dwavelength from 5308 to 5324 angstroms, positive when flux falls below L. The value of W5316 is -1.6 angstroms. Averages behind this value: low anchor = 36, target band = 40.4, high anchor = 38.9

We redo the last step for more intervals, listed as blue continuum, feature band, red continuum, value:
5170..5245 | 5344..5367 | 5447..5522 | -2.44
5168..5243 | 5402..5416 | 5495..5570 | 0.15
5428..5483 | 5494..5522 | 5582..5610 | -0.61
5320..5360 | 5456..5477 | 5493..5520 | -0.63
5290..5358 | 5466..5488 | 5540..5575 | -0.40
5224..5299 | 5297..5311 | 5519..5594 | -0.80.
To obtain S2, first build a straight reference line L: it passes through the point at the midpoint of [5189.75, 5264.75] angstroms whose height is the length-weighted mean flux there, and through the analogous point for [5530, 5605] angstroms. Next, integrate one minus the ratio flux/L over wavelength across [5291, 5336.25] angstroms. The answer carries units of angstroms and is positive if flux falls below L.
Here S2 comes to -3.2 angstroms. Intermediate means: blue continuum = 34.3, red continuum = 38.4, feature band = 37.9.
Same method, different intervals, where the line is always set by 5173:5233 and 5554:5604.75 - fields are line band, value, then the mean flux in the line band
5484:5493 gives -0.92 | 39.5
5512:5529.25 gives -0.98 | 38.6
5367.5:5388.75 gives -2.77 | 37.9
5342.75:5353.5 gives -1.58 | 37.7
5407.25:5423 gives -1.52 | 37.6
